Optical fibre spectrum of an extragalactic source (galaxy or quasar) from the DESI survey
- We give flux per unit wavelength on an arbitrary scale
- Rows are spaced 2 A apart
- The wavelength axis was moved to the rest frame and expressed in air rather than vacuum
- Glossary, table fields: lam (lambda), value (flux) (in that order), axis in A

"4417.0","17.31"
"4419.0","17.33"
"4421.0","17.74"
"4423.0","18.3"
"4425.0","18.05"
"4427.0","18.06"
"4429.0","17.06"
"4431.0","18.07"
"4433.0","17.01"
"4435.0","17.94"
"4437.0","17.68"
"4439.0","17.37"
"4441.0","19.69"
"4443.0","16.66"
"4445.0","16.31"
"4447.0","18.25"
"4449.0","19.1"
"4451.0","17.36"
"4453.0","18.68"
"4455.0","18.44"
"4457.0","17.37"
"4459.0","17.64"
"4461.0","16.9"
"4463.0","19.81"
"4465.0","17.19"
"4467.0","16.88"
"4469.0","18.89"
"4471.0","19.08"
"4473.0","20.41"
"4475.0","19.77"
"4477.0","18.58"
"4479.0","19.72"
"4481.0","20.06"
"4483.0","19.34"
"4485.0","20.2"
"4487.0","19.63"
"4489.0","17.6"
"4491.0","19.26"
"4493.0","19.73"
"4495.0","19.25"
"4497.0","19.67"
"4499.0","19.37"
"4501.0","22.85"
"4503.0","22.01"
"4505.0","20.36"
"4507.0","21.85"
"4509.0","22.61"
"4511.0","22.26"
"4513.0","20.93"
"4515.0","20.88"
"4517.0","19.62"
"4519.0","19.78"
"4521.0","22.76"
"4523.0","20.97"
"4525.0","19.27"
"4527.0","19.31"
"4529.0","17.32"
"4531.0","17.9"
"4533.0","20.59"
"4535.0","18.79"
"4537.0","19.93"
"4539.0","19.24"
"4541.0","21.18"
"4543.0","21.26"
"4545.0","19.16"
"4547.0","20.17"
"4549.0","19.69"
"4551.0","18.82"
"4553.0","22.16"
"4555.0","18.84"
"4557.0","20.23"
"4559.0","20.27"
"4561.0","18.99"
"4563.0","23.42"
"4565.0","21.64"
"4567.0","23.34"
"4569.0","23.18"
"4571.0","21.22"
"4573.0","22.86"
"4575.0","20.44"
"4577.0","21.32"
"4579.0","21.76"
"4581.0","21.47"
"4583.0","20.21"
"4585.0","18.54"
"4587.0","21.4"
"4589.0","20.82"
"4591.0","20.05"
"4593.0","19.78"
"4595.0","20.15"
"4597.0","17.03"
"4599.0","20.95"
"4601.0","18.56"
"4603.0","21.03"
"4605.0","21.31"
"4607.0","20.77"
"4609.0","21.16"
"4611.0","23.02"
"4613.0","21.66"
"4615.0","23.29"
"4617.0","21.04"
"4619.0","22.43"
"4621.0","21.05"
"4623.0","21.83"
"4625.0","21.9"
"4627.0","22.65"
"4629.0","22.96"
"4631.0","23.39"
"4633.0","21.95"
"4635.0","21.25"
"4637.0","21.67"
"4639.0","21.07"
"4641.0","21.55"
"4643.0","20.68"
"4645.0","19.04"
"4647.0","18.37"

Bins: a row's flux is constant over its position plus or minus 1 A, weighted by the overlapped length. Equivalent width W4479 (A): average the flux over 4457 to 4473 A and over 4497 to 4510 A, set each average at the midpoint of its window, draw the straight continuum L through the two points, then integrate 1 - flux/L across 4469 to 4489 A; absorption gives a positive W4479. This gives -0.2 A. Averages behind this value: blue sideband 18.2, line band 19.5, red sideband 21.4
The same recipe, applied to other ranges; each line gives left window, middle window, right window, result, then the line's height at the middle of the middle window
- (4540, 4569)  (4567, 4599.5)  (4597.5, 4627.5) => 0.5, 21.1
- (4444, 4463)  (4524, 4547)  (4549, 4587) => 0.7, 20.1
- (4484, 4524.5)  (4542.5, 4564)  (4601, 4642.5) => 0.8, 21.1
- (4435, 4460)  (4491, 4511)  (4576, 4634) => -1.9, 19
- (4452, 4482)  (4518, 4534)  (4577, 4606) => -0.3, 19.4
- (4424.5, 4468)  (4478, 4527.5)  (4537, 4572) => -2.7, 19.3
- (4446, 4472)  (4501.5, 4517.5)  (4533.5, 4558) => -1.9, 19.2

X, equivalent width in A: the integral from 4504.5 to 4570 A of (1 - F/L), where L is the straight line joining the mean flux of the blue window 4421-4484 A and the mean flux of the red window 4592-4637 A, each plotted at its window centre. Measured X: -2.2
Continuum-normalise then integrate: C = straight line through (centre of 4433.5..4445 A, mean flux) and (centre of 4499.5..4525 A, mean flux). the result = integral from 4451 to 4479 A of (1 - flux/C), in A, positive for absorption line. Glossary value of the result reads 0.8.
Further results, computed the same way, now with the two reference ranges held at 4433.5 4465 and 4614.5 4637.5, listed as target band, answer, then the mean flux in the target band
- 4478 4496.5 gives -0.6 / 19.4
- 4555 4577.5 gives -0.8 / 21.4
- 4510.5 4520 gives -0.6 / 20.6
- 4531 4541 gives 0.2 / 19.6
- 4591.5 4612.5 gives 1.1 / 20.4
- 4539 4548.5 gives -0.1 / 20.3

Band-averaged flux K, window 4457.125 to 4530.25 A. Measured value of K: 19.7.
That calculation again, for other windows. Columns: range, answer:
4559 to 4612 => 20.9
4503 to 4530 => 20.7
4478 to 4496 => 19.4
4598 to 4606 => 20.5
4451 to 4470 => 17.9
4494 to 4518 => 21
